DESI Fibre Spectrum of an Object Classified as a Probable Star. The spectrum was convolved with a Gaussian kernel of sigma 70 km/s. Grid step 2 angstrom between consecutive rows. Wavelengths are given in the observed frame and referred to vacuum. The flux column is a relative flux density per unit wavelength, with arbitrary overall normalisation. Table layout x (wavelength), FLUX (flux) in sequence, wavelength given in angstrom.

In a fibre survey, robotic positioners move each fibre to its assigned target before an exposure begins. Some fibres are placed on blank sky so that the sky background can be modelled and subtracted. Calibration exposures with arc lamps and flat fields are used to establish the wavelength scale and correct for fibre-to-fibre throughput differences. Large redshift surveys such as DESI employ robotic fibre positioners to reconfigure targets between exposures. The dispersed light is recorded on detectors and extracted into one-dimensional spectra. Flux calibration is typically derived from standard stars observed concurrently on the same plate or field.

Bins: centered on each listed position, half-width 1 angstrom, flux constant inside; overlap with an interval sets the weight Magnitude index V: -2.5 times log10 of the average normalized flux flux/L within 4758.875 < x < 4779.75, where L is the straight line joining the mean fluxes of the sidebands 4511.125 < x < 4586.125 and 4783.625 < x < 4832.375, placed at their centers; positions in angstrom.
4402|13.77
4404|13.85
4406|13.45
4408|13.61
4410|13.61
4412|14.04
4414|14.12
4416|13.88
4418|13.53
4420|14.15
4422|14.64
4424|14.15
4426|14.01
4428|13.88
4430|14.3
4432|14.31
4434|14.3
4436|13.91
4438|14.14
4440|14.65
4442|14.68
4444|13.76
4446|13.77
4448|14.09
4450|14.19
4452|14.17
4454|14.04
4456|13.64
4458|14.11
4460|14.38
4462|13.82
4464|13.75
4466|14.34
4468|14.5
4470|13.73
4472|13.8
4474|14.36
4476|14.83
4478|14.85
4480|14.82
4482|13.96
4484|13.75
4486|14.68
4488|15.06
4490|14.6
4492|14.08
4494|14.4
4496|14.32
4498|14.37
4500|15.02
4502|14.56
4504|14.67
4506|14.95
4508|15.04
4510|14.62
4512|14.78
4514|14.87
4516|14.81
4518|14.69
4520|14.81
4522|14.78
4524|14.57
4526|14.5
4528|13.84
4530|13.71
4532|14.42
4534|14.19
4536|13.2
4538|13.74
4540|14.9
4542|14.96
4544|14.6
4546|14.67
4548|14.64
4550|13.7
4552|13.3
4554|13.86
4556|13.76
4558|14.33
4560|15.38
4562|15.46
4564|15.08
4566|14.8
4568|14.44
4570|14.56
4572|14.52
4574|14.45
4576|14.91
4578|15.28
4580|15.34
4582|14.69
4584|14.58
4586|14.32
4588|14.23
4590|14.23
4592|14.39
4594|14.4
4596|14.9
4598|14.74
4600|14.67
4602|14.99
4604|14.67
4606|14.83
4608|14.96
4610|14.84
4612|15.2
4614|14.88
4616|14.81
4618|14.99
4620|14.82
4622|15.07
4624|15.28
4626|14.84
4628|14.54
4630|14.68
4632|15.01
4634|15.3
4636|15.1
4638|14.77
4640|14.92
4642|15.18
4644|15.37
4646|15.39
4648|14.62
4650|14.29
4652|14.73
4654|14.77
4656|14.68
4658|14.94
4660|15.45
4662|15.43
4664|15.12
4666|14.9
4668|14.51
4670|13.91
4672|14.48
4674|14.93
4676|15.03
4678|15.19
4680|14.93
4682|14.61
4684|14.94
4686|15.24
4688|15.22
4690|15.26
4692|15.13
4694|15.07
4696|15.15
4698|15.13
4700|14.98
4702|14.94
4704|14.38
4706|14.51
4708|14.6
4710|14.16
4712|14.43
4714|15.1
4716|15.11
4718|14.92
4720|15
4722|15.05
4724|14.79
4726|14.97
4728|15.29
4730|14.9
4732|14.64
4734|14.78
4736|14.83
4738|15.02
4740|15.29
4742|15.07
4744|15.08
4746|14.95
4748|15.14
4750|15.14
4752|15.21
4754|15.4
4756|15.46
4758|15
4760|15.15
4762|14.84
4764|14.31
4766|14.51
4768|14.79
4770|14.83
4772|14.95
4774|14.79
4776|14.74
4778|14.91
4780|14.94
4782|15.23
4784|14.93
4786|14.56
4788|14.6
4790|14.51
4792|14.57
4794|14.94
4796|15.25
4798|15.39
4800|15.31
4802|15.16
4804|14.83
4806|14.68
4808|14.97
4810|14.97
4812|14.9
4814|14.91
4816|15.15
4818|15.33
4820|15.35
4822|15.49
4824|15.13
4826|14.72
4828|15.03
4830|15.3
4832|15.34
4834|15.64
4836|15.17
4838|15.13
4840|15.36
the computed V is 0.011 mag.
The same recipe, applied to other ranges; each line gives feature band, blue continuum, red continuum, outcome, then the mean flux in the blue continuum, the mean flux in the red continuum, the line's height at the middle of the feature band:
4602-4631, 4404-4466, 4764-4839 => -0.028 mag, 14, 15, 14.5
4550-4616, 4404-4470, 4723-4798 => -0.014 mag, 14.1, 14.9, 14.4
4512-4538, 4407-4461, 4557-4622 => 0.010 mag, 14.1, 14.8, 14.5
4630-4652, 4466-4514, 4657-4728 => -0.012 mag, 14.5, 14.9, 14.8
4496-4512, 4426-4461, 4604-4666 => -0.025 mag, 14.1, 15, 14.4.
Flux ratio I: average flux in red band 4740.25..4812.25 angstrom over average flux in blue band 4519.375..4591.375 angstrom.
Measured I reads 1.03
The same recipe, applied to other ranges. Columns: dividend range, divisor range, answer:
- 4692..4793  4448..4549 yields 1.03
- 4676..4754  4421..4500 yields 1.05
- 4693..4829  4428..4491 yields 1.05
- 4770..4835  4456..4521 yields 1.04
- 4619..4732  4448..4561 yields 1.04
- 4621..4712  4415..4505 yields 1.05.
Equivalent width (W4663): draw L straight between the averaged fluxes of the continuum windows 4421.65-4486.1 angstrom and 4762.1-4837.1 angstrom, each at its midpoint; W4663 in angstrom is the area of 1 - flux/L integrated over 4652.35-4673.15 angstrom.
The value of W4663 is -0.22 angstrom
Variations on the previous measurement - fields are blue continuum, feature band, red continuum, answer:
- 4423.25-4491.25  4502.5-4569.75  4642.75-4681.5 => -0.1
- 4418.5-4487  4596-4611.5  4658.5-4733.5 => -0.2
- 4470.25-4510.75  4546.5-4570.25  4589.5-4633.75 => 0.4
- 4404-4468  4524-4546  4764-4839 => 0.1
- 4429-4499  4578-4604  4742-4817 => -0.2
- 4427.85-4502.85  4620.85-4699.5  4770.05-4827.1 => -1.5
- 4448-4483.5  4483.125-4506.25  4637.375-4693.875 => -0.4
